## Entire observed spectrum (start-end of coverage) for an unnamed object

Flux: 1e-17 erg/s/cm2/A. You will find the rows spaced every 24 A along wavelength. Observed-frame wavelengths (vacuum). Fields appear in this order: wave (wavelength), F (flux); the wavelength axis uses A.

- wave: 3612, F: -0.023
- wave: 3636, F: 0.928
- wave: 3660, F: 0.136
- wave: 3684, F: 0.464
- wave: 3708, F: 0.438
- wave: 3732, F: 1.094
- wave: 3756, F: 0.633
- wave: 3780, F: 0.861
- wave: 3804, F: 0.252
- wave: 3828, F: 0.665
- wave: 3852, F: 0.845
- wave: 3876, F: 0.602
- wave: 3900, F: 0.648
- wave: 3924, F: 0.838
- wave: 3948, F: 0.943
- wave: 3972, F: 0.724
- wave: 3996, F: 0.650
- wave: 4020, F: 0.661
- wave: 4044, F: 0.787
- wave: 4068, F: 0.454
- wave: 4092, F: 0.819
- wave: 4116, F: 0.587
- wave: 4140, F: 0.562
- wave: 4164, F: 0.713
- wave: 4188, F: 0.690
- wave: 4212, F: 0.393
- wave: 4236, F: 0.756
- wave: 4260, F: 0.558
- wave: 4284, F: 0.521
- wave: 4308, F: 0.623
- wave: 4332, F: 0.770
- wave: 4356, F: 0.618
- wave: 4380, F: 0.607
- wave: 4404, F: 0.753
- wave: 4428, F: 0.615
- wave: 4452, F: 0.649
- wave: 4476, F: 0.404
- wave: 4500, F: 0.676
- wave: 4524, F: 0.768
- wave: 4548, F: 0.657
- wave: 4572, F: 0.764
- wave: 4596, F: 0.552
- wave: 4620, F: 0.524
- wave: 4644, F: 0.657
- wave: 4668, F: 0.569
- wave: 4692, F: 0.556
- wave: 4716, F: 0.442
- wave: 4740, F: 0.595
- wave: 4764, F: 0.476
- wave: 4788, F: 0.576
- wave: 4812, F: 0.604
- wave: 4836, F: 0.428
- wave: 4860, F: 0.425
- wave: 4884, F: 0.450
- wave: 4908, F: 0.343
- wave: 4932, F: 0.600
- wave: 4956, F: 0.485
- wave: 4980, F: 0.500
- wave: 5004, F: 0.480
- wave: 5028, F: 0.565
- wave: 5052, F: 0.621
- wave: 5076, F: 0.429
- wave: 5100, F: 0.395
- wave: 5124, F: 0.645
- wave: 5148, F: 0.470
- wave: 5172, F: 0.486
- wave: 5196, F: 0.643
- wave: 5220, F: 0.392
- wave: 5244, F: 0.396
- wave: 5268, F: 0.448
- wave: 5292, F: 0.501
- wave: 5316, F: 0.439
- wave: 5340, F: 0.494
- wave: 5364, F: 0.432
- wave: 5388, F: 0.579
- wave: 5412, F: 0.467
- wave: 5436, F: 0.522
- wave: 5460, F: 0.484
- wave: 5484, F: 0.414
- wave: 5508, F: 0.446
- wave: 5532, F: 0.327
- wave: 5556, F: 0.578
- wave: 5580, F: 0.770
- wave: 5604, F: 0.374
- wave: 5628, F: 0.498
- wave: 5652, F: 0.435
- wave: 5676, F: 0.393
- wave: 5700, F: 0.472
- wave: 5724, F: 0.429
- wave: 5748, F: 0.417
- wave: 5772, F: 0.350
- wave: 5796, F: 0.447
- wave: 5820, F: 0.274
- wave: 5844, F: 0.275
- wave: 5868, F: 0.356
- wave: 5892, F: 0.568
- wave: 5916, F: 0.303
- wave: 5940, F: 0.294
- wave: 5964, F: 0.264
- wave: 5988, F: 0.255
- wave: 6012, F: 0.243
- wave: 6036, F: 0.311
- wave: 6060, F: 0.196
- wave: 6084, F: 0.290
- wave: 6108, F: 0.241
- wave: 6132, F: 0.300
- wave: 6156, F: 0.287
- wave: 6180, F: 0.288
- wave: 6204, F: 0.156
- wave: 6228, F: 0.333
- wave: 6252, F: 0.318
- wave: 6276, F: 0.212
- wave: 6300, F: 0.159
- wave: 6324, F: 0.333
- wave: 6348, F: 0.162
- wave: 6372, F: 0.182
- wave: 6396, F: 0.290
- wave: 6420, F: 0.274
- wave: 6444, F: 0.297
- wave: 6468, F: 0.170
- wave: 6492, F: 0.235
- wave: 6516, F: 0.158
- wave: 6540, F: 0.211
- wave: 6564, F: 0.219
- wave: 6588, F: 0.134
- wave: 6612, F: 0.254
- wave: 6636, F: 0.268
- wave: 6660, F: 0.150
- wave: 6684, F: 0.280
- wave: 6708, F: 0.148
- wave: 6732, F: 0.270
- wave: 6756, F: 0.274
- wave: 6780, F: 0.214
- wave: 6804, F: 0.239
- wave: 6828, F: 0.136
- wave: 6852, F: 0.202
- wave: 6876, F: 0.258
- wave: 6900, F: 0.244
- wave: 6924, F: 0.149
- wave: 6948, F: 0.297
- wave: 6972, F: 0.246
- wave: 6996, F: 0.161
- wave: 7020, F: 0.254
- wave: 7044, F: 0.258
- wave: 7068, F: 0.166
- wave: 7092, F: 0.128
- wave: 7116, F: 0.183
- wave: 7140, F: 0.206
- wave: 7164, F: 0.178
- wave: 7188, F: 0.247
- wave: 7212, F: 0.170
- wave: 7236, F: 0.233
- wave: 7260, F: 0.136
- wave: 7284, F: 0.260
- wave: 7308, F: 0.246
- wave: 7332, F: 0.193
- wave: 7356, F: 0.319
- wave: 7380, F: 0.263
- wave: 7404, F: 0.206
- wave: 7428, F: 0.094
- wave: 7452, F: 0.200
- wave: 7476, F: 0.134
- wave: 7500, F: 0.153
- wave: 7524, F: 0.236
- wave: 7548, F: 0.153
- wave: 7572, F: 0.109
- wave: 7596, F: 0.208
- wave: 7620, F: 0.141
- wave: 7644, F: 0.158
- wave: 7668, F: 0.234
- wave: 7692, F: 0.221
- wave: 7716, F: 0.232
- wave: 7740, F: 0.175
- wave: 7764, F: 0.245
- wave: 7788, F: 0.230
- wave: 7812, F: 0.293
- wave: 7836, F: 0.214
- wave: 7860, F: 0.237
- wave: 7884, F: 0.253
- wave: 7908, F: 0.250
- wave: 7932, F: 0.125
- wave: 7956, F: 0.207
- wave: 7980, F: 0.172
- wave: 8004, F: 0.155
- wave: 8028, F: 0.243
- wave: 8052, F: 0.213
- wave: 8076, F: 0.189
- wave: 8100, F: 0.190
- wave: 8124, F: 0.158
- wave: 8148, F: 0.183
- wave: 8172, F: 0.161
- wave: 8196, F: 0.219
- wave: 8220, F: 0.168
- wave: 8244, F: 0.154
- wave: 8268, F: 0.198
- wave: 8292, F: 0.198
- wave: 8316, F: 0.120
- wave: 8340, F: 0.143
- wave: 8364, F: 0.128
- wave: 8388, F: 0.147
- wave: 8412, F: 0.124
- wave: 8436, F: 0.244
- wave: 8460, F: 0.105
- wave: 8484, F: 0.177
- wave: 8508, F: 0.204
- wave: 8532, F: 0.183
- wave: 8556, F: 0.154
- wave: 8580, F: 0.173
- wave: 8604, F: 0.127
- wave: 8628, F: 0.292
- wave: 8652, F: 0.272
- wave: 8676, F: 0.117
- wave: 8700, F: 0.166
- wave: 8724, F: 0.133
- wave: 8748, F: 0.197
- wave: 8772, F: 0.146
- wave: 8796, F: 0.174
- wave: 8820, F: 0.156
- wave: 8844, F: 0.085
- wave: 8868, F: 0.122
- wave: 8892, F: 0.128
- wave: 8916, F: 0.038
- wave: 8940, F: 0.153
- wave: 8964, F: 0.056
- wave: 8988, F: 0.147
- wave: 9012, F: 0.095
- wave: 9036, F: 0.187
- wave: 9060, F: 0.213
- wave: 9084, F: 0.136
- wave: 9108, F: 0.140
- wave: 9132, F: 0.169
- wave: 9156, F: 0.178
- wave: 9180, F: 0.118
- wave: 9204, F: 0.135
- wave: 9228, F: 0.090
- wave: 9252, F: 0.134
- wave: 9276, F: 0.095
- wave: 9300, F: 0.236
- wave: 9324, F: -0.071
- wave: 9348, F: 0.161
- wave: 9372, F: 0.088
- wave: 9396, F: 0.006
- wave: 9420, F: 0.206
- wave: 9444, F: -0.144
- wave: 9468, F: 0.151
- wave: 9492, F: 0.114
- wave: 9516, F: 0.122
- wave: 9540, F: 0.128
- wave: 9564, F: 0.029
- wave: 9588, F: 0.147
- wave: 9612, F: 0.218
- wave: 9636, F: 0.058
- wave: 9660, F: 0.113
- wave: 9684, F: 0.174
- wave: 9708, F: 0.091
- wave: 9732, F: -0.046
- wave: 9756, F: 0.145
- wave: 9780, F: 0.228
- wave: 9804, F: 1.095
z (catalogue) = 1.63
